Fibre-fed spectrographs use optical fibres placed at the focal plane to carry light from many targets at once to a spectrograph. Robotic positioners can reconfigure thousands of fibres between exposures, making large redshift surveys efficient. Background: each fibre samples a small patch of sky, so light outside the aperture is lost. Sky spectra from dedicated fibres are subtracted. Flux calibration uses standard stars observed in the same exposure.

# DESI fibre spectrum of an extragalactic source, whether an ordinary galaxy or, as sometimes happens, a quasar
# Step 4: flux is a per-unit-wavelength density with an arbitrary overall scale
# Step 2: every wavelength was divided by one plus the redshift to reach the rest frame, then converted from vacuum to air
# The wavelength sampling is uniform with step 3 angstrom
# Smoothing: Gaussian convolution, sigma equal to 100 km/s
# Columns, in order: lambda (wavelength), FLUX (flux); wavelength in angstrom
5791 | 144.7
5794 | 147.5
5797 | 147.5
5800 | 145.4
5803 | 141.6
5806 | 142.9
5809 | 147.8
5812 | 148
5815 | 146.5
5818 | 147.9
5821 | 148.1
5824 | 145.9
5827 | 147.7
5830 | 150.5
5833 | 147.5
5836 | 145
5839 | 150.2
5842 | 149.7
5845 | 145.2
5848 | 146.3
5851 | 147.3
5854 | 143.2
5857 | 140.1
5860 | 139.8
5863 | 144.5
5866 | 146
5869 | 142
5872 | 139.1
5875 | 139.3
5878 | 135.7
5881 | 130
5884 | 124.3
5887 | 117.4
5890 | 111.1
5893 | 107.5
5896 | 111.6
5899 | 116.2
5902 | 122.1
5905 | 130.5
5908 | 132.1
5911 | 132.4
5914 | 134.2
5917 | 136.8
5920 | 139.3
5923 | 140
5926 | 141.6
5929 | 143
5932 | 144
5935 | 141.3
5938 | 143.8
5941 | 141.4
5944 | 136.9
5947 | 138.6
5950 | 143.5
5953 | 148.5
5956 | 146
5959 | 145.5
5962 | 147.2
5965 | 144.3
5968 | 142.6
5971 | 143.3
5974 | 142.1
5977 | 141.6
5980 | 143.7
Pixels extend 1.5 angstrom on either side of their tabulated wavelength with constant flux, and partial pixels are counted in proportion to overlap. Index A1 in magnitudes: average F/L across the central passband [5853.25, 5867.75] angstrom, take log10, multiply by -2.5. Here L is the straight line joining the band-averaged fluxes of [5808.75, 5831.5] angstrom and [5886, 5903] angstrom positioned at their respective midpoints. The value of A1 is -0.11 mag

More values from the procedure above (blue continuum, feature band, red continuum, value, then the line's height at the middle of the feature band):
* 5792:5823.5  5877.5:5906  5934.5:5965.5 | 0.20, 145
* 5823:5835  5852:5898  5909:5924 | 0.08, 142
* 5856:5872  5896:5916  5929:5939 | 0.13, 143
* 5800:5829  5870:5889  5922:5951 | 0.10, 144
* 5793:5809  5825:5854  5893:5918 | -0.07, 138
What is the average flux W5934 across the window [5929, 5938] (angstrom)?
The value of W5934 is 143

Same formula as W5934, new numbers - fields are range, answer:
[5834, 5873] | 145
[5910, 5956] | 141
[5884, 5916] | 122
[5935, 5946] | 141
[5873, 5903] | 122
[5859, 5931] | 132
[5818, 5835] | 148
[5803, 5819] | 146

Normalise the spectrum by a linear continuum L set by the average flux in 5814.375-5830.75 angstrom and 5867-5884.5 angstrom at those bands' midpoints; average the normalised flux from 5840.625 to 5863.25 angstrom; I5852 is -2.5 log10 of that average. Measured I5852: -0.02 mag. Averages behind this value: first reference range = 148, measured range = 144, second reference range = 136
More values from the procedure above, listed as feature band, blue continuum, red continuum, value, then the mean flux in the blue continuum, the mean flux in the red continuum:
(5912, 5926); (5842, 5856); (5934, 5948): 0.03 mag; 146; 140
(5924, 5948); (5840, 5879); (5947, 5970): 0.02 mag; 143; 145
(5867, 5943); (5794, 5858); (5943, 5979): 0.10 mag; 146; 143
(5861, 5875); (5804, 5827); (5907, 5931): 0.00 mag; 147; 138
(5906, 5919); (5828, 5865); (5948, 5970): 0.09 mag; 146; 145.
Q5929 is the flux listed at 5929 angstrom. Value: 143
